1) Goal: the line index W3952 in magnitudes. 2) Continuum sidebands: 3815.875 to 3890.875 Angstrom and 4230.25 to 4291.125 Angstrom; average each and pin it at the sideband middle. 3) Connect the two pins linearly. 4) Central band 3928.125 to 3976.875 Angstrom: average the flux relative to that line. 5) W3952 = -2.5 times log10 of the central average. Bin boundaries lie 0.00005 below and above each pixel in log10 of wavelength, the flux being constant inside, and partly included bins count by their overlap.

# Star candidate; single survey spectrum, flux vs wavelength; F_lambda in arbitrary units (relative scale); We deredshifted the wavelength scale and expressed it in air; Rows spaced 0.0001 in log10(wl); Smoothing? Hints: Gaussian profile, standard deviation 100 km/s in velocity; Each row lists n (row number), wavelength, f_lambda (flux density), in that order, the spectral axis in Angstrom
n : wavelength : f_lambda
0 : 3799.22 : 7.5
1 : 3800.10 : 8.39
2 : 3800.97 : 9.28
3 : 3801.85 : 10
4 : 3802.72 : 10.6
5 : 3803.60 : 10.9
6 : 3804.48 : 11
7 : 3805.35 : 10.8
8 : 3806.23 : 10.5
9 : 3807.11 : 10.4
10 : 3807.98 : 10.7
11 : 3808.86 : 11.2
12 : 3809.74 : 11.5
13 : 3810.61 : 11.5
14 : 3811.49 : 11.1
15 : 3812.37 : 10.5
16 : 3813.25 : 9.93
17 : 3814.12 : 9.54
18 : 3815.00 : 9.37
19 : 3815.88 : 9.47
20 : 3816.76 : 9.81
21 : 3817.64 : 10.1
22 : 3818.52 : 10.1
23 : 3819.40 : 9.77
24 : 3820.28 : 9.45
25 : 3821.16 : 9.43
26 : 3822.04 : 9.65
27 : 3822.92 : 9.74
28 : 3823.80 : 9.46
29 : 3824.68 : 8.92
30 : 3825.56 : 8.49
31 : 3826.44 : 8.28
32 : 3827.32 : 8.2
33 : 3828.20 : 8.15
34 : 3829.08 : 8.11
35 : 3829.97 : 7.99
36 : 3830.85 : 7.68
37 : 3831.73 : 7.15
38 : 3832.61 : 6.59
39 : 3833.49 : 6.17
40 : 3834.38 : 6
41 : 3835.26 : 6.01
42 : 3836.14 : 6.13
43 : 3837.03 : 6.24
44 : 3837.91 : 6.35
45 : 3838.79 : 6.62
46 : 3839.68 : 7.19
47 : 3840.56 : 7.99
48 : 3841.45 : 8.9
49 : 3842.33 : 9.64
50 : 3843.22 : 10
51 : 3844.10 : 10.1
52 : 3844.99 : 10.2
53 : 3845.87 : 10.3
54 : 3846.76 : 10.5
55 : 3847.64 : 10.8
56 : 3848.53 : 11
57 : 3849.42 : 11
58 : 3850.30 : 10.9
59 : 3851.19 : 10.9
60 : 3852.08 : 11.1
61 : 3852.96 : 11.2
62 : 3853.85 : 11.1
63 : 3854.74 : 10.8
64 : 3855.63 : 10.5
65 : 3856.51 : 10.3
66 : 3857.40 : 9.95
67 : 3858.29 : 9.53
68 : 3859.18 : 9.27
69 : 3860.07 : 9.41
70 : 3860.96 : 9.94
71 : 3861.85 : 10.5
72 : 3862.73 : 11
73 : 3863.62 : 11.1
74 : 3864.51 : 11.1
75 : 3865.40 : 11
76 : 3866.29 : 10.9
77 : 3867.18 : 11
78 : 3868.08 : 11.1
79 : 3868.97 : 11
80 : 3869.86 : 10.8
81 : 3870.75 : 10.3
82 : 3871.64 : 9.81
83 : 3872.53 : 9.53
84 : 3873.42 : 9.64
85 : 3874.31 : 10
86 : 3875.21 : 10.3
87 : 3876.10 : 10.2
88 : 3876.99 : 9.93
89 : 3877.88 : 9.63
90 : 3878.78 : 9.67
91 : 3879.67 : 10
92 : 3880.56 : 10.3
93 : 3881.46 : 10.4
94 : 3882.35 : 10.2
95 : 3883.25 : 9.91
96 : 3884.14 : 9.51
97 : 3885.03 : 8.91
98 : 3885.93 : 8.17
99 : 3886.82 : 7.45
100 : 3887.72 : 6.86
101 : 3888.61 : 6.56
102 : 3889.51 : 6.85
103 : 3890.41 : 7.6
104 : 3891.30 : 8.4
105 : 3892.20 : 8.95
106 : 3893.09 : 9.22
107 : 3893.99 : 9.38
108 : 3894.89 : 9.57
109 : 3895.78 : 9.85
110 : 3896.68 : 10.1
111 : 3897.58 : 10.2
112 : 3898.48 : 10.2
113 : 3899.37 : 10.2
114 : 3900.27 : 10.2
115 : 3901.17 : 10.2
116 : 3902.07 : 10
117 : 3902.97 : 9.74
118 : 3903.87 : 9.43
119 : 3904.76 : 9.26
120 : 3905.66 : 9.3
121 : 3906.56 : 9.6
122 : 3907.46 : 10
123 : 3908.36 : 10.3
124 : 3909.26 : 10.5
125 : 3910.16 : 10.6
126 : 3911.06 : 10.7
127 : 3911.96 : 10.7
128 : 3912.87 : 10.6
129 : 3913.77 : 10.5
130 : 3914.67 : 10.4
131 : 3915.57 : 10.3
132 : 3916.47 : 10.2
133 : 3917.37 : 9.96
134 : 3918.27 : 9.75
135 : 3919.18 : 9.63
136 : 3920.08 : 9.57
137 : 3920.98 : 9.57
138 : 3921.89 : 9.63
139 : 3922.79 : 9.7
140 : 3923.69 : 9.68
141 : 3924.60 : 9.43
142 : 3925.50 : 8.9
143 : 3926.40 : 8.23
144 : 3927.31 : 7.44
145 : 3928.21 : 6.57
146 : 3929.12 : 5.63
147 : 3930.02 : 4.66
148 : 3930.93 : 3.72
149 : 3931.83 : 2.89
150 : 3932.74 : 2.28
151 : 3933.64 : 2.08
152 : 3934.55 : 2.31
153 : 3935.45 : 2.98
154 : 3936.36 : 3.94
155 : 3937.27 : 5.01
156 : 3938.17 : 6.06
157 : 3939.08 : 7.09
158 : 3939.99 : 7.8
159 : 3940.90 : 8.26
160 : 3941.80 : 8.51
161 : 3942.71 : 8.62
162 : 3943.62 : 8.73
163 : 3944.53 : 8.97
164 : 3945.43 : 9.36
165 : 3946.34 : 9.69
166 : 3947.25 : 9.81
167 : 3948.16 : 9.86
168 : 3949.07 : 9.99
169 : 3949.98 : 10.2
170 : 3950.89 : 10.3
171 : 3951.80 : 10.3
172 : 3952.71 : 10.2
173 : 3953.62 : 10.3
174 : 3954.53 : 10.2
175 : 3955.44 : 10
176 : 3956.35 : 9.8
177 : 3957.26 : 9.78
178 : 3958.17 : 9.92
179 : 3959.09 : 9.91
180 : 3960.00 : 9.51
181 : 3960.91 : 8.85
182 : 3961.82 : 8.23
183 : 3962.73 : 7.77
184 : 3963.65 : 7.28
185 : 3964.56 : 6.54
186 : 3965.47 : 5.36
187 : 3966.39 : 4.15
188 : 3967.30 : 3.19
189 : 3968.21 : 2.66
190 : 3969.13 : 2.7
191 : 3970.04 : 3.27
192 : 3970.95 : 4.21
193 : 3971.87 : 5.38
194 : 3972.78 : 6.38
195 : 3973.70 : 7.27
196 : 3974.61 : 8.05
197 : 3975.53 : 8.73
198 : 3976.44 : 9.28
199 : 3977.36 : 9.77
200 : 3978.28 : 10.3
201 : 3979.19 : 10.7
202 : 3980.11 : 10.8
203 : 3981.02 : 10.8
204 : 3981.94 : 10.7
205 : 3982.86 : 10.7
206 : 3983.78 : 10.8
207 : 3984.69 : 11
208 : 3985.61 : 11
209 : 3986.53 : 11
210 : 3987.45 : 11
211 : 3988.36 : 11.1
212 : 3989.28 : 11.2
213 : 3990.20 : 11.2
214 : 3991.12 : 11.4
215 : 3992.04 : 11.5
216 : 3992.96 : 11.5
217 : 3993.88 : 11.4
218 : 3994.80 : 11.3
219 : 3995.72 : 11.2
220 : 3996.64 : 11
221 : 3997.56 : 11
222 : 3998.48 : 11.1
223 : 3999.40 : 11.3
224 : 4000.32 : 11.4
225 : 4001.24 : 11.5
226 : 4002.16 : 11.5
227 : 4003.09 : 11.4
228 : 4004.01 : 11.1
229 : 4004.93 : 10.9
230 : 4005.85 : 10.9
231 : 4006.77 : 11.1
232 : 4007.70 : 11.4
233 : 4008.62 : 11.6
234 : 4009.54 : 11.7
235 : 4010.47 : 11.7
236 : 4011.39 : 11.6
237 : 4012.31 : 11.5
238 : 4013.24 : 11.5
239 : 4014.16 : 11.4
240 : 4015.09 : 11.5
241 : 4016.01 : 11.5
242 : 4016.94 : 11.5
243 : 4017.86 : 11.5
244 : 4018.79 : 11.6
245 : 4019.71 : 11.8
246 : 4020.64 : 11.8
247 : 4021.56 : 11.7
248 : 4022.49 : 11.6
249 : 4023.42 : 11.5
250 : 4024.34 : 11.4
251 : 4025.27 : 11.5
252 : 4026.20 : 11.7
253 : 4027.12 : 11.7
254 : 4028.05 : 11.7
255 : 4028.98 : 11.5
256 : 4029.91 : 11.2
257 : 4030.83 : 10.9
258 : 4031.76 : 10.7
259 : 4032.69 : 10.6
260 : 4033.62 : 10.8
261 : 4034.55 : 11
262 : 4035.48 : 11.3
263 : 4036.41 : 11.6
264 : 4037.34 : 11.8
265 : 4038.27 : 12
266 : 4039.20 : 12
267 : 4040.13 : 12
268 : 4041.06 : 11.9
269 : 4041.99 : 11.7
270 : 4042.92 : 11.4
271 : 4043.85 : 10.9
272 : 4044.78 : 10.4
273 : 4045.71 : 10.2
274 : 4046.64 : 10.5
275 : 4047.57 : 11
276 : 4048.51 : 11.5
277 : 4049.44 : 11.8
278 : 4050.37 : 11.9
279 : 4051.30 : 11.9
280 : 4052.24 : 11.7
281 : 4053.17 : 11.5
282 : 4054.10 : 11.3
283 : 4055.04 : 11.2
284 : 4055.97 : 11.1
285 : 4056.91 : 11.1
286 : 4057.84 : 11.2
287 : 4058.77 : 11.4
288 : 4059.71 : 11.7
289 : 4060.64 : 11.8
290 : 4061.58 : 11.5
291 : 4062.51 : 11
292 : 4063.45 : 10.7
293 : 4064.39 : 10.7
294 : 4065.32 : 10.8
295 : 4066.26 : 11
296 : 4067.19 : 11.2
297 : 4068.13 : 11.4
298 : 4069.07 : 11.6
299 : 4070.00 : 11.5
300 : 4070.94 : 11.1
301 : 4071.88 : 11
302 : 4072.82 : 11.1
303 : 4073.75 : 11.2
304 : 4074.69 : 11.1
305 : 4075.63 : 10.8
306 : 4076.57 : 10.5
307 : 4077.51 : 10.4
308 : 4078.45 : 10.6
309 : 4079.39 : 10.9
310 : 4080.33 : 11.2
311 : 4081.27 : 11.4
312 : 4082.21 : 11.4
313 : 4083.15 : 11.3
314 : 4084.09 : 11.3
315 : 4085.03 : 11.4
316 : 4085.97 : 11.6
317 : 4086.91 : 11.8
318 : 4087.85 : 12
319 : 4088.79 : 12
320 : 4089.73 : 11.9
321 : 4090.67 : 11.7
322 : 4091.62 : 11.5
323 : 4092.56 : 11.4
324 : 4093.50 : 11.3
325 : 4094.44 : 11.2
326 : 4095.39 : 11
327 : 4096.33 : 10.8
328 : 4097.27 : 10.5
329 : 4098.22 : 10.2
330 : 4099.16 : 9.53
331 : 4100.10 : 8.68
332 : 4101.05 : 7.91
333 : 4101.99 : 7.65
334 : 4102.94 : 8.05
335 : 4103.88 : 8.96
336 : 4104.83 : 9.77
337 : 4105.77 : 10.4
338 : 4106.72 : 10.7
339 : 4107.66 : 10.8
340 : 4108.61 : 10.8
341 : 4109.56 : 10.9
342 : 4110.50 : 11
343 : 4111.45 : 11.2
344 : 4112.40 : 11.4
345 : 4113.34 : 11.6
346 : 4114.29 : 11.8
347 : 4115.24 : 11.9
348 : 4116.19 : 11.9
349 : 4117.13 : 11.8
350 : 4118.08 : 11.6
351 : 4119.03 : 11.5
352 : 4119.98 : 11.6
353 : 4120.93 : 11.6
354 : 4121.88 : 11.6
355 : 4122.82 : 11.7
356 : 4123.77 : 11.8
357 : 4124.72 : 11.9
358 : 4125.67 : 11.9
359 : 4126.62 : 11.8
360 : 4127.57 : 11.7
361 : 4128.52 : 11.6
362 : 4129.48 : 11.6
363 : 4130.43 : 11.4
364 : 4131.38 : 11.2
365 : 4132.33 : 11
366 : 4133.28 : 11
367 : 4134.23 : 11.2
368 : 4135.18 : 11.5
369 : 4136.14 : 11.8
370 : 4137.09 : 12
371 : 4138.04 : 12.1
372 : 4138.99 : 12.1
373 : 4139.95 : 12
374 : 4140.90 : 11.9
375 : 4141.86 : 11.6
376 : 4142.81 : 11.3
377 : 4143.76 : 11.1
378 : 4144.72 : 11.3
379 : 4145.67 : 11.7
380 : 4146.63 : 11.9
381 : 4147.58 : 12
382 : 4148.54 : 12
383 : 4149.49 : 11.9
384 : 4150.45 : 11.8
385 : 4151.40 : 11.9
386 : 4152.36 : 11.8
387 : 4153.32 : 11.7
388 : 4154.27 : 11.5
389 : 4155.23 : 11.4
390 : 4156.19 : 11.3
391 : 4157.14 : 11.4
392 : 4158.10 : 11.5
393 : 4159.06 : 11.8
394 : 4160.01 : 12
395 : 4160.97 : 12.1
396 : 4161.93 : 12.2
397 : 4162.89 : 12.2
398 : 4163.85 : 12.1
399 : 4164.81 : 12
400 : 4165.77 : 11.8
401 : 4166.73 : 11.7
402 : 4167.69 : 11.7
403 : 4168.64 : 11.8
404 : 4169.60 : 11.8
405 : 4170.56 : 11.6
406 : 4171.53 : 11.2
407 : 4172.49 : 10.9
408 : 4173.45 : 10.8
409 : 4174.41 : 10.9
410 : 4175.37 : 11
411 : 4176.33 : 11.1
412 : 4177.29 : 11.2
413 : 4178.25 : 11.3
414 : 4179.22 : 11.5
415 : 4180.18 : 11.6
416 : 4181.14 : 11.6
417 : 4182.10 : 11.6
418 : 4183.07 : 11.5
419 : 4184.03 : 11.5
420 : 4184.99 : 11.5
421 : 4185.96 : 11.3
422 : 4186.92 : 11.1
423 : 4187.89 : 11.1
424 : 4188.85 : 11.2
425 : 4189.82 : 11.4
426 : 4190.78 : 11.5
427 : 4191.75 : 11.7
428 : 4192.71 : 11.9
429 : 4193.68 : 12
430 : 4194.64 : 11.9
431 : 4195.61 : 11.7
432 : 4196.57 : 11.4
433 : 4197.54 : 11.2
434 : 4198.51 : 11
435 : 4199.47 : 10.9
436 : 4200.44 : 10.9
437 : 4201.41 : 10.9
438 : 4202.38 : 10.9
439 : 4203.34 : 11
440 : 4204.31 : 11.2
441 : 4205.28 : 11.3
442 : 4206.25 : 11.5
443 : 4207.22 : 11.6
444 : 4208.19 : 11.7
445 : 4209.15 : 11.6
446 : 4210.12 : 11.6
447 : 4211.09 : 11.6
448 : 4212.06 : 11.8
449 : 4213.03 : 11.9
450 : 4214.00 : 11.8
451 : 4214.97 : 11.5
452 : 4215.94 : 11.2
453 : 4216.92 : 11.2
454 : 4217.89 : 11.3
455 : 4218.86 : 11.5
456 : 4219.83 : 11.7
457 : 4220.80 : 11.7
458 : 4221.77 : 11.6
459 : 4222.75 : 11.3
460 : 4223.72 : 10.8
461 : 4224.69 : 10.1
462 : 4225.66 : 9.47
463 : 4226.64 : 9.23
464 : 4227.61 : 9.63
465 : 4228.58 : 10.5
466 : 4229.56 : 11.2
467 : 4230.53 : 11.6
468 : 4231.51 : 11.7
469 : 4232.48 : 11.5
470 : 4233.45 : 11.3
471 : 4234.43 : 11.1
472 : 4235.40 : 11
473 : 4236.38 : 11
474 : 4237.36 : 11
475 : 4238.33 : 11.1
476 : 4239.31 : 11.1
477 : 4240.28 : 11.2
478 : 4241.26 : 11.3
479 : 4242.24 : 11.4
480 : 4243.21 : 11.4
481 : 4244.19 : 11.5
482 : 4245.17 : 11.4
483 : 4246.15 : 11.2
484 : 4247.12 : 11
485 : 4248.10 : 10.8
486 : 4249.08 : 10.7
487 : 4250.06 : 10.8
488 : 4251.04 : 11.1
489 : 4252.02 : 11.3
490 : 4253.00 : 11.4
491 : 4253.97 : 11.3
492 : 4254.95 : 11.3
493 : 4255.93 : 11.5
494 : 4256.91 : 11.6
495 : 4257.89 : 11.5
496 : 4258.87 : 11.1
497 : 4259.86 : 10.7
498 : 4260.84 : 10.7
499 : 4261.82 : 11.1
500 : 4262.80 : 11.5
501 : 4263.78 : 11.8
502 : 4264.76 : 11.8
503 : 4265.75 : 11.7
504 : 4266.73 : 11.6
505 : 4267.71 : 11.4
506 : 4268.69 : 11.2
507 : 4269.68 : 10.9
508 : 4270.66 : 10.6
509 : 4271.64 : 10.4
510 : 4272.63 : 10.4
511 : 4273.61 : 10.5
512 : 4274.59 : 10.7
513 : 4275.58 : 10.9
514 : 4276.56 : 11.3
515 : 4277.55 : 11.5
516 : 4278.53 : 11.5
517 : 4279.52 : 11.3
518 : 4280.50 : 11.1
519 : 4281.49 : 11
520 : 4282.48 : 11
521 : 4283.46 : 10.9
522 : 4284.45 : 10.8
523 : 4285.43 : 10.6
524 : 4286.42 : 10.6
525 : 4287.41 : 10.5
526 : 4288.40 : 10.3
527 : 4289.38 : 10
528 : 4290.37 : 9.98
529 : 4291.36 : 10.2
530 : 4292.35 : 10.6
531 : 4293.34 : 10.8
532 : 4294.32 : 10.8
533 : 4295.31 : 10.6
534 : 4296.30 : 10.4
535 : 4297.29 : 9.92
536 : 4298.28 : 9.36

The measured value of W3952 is 0.34 mag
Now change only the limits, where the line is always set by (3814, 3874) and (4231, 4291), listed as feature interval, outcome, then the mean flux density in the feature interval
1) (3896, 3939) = 0.16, 8.35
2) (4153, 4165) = -0.11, 11.8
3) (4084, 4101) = -0.06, 11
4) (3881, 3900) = 0.07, 8.99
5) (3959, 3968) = 0.40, 6.85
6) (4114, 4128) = -0.12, 11.7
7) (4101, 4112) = 0.06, 9.93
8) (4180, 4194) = -0.07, 11.5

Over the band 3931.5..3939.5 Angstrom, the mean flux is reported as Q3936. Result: 3.85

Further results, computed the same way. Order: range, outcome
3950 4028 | 10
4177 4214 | 11.4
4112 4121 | 11.7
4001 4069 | 11.4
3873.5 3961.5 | 8.83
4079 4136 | 11.1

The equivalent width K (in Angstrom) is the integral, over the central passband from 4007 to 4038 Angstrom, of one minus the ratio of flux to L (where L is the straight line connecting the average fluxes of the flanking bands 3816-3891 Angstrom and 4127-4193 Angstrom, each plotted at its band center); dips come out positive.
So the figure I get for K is -2.59 Angstrom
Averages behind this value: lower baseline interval 9.34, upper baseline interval 11.6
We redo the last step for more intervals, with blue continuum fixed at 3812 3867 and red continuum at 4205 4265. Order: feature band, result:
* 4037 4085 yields -4.0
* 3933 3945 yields 4.5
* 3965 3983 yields 5.1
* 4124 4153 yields -2.5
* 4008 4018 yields -1.4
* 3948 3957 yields -0.2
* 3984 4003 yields -2.2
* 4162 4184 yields -1.2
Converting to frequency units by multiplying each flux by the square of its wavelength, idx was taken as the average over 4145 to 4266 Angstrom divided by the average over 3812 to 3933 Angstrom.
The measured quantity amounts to 1.4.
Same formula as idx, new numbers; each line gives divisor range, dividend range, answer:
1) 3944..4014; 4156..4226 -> 1.31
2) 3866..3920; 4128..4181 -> 1.36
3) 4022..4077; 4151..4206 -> 1.08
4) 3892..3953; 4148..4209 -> 1.51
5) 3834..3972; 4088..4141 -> 1.40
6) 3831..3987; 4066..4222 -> 1.44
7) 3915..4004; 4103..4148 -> 1.43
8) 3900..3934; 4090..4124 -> 1.36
